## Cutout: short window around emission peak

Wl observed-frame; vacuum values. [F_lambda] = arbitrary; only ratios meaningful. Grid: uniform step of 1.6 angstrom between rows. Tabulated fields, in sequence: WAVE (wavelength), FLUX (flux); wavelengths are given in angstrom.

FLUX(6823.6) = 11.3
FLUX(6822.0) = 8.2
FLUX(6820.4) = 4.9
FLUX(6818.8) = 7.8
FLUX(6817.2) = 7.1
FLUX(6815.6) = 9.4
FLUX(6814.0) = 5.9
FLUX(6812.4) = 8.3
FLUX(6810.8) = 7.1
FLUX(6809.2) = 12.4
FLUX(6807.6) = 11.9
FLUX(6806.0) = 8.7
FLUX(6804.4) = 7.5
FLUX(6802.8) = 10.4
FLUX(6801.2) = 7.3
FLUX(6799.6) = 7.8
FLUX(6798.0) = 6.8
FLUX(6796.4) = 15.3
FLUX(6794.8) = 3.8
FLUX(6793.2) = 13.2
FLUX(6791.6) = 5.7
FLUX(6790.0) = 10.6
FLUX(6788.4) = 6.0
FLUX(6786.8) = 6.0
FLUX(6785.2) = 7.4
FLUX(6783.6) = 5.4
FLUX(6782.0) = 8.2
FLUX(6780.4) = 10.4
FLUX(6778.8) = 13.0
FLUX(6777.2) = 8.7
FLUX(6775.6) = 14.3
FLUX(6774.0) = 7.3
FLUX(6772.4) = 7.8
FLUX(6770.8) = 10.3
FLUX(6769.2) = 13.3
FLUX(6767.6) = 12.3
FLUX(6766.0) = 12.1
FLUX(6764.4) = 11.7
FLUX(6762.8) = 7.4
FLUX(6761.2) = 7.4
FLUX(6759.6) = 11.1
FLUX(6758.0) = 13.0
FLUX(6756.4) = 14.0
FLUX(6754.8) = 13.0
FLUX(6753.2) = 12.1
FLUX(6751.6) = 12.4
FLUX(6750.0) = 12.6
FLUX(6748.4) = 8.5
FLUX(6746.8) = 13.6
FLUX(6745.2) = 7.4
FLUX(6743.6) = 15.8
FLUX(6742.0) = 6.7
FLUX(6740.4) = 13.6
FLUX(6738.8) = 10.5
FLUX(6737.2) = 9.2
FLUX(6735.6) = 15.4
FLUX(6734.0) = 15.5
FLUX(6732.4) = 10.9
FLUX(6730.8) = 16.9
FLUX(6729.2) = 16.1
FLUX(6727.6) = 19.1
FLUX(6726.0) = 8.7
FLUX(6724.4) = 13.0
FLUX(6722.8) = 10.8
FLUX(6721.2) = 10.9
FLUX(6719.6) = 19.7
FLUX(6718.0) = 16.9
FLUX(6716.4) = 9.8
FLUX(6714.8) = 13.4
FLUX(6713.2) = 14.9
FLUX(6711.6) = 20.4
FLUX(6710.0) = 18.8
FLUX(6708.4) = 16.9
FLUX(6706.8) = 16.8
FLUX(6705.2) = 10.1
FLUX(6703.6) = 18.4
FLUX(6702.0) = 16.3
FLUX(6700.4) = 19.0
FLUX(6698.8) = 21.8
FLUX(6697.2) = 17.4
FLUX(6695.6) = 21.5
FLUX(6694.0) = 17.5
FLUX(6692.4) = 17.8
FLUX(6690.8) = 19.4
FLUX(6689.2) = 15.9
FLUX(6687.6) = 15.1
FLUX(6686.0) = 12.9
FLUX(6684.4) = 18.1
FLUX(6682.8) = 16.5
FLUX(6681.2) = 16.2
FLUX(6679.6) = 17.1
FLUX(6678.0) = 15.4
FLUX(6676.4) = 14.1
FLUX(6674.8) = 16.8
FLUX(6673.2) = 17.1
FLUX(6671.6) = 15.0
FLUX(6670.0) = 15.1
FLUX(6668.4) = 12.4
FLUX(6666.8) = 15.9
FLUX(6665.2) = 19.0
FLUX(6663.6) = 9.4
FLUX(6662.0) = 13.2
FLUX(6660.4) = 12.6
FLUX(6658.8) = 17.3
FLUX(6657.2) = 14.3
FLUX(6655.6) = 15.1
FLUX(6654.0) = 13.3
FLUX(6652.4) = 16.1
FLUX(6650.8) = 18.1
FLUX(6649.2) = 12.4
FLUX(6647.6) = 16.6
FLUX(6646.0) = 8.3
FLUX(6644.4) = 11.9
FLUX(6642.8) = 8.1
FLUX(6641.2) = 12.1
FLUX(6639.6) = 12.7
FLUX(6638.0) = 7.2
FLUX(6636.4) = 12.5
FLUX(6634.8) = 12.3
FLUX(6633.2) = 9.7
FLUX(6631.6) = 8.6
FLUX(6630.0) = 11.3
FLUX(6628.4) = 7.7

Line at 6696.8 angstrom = Mg II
